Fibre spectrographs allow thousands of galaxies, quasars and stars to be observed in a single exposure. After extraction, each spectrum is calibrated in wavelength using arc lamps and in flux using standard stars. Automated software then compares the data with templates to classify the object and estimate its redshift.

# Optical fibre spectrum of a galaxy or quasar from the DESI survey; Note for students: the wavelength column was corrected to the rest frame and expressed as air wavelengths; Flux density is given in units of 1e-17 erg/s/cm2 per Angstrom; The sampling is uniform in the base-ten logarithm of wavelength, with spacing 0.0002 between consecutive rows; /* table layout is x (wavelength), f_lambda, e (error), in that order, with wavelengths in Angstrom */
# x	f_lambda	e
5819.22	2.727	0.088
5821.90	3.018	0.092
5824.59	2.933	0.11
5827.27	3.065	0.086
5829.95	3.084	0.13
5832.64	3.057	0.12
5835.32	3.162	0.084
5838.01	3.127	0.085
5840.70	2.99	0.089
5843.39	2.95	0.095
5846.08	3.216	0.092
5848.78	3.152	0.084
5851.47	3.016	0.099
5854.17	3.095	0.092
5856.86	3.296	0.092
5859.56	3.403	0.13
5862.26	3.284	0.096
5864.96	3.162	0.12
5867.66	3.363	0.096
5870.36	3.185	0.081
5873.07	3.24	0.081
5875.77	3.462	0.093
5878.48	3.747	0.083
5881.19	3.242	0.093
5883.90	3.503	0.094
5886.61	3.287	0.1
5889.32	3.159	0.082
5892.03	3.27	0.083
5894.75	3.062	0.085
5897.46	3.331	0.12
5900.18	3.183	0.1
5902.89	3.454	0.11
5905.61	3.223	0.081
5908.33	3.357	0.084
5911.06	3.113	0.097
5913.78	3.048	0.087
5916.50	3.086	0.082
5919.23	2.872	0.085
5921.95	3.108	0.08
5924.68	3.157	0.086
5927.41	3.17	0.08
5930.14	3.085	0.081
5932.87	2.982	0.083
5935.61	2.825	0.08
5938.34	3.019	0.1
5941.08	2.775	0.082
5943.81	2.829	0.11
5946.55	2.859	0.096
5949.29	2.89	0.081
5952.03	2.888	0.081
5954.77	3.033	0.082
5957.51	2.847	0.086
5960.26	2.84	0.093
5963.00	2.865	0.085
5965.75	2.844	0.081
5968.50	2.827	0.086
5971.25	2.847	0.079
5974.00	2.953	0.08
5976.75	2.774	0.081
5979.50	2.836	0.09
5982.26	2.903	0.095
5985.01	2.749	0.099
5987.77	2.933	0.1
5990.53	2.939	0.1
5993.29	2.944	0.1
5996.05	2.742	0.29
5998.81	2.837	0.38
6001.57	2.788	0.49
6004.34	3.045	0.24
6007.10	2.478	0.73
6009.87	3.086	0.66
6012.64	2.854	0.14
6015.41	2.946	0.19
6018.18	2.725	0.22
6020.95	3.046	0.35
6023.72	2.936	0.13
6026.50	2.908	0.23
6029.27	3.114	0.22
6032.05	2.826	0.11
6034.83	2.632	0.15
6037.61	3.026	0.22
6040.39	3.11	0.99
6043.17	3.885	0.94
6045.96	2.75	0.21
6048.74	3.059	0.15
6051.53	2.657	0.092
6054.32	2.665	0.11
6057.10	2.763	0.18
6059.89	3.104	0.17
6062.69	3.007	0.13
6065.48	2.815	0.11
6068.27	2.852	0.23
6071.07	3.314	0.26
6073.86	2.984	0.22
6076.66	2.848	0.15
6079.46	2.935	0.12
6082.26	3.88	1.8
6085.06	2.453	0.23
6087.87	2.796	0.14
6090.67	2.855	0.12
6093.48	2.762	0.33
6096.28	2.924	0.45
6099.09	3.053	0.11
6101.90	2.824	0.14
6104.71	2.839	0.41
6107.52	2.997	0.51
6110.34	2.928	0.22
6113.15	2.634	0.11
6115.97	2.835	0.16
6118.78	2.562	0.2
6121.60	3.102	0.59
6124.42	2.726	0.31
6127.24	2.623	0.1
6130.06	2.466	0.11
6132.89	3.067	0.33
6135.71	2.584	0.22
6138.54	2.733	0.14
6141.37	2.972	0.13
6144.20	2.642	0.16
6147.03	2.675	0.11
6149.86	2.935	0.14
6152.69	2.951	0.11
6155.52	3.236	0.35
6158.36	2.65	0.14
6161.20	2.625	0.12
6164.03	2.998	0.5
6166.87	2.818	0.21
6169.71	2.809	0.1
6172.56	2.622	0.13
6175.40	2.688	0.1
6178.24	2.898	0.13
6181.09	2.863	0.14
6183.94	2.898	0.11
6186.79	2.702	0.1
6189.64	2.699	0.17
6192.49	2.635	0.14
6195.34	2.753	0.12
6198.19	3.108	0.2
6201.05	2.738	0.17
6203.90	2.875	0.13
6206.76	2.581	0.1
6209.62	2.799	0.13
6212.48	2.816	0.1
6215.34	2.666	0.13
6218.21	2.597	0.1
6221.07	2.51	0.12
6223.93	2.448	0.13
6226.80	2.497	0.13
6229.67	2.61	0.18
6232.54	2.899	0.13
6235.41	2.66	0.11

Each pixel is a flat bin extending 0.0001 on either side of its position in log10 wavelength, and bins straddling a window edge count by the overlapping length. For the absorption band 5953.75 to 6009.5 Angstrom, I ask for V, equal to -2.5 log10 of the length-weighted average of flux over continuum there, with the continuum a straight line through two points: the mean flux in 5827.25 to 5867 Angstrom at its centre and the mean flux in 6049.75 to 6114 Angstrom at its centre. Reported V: 0.058 mag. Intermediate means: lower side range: 3.14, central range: 2.85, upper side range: 2.91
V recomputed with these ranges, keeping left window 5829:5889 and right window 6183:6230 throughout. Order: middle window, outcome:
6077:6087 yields -0.06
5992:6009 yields 0.07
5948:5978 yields 0.07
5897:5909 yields -0.05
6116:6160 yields 0.00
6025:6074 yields -0.01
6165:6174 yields 0.00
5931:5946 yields 0.08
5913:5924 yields 0.04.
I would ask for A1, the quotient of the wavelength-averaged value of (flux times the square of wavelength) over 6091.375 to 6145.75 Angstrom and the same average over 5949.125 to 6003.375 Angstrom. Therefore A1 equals 1.03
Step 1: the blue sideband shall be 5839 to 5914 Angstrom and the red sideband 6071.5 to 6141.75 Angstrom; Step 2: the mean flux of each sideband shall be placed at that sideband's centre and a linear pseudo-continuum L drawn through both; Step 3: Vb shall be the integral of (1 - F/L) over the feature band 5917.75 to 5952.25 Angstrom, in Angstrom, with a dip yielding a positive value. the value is 2.0 Angstrom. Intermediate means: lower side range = 3.24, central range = 2.96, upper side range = 2.86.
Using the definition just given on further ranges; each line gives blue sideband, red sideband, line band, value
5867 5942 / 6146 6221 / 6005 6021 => 1.0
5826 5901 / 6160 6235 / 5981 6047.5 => 1.6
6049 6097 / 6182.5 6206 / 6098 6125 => 0.3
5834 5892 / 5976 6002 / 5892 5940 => -0.7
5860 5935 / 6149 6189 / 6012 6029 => 0.7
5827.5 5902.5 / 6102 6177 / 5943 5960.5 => 1.1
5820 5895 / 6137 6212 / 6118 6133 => 0.7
